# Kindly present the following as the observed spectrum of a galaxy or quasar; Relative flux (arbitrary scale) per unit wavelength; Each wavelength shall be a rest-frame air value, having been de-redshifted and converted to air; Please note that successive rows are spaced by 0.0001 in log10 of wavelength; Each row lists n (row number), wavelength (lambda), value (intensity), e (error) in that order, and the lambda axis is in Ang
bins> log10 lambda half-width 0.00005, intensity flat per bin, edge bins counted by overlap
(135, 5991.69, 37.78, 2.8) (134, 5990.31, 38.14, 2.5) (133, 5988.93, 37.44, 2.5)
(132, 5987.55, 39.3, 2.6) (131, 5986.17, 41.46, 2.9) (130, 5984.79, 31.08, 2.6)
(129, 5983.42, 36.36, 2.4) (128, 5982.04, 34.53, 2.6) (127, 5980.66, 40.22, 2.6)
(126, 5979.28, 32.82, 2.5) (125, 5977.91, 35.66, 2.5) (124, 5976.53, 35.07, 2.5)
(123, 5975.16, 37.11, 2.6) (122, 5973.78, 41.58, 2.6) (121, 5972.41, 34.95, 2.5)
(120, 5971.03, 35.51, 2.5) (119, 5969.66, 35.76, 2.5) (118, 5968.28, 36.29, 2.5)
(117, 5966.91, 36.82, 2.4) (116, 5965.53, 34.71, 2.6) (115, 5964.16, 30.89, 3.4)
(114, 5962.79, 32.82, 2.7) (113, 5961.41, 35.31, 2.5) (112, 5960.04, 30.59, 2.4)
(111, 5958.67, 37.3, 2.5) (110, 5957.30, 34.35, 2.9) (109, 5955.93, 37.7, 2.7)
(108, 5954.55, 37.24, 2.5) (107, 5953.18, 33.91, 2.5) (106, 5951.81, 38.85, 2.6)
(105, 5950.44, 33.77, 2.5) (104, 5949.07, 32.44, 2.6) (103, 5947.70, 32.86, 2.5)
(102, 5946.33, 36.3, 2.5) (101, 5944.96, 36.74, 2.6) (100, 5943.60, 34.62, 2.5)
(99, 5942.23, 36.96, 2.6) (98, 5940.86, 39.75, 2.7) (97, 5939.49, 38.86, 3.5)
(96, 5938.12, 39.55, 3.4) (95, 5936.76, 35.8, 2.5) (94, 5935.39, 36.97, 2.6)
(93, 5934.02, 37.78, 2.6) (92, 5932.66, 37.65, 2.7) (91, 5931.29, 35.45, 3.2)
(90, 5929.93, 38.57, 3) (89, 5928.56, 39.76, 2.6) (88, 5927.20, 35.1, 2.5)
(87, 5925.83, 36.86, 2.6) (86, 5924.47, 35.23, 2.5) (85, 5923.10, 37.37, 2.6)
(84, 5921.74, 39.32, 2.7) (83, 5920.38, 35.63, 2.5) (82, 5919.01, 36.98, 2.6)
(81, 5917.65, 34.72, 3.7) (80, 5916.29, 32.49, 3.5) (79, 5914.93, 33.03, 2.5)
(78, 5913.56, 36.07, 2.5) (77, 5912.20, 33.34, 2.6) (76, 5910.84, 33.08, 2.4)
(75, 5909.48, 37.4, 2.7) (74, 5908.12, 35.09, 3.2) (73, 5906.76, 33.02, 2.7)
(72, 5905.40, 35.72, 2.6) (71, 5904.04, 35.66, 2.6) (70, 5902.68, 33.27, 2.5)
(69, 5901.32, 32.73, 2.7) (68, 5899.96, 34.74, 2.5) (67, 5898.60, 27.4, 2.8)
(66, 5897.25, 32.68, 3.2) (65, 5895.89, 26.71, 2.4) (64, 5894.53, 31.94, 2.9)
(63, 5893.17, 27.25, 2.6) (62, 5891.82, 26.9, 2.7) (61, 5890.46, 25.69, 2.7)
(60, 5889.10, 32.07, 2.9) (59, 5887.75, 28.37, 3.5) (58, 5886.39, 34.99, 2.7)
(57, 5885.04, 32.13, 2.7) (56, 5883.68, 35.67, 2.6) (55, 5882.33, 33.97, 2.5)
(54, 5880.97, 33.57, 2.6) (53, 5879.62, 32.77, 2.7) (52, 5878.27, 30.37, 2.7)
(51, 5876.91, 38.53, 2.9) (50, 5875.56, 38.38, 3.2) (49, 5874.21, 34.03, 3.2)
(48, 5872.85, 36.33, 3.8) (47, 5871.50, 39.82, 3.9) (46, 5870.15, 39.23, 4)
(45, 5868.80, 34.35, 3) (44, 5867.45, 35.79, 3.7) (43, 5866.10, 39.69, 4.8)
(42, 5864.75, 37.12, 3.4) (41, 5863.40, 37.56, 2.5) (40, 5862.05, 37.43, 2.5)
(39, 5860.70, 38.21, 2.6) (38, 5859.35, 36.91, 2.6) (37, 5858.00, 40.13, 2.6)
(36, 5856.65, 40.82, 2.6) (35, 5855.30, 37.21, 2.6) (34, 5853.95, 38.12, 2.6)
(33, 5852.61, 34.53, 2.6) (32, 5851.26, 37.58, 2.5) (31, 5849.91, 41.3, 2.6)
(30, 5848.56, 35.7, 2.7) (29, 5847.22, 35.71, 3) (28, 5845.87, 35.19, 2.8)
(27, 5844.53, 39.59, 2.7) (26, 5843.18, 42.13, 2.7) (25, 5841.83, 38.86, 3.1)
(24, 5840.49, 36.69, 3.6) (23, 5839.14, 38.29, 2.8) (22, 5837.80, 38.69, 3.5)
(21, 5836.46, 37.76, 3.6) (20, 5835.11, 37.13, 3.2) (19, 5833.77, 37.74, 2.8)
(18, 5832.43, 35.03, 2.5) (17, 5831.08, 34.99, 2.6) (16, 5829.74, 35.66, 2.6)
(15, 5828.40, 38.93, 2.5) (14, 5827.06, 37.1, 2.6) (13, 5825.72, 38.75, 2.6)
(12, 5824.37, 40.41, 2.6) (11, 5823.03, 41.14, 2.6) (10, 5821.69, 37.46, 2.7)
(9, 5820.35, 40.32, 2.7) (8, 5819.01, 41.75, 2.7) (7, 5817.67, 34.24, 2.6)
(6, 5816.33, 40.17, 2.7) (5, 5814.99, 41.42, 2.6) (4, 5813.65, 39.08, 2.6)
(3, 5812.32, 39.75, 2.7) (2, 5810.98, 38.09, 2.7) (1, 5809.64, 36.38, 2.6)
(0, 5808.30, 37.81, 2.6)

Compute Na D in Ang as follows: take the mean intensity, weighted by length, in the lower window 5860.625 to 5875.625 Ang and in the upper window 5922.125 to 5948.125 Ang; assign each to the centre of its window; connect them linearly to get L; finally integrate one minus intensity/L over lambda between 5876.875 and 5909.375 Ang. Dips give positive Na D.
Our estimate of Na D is 4.43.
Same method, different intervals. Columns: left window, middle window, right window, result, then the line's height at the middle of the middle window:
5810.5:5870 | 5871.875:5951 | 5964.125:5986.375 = 5.2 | 37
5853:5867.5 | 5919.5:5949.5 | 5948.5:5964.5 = -1.2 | 35.5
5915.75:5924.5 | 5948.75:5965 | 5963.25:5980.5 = 0.5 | 35.8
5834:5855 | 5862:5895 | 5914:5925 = 2.4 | 36.8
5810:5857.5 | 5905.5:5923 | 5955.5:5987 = 0.7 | 36.7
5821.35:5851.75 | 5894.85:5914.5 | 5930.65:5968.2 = 1.8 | 36.6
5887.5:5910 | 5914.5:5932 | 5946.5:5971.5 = -1.8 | 32.9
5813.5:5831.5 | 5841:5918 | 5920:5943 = 6.3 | 38.1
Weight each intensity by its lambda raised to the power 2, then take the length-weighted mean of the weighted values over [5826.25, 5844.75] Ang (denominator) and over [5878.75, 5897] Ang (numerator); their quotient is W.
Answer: 0.8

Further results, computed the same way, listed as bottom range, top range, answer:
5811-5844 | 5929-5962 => 0.98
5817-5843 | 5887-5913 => 0.86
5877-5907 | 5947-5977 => 1.13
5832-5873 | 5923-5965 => 0.98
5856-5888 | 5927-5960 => 1.03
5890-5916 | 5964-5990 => 1.15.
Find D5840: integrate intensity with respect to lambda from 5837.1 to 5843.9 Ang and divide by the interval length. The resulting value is 38.9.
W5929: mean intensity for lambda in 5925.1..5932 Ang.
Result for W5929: 37.1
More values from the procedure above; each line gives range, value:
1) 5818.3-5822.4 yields 39.8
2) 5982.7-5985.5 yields 33.8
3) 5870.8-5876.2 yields 37.1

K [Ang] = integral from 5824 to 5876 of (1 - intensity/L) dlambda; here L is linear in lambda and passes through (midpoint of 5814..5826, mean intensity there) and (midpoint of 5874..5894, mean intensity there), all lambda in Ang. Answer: -2.3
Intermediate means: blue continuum 39.5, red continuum 32.3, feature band 37.6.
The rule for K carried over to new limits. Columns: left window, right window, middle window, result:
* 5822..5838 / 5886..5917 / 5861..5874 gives -1.0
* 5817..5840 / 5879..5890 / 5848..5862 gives -1.0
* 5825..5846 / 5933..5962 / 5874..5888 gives 1.1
